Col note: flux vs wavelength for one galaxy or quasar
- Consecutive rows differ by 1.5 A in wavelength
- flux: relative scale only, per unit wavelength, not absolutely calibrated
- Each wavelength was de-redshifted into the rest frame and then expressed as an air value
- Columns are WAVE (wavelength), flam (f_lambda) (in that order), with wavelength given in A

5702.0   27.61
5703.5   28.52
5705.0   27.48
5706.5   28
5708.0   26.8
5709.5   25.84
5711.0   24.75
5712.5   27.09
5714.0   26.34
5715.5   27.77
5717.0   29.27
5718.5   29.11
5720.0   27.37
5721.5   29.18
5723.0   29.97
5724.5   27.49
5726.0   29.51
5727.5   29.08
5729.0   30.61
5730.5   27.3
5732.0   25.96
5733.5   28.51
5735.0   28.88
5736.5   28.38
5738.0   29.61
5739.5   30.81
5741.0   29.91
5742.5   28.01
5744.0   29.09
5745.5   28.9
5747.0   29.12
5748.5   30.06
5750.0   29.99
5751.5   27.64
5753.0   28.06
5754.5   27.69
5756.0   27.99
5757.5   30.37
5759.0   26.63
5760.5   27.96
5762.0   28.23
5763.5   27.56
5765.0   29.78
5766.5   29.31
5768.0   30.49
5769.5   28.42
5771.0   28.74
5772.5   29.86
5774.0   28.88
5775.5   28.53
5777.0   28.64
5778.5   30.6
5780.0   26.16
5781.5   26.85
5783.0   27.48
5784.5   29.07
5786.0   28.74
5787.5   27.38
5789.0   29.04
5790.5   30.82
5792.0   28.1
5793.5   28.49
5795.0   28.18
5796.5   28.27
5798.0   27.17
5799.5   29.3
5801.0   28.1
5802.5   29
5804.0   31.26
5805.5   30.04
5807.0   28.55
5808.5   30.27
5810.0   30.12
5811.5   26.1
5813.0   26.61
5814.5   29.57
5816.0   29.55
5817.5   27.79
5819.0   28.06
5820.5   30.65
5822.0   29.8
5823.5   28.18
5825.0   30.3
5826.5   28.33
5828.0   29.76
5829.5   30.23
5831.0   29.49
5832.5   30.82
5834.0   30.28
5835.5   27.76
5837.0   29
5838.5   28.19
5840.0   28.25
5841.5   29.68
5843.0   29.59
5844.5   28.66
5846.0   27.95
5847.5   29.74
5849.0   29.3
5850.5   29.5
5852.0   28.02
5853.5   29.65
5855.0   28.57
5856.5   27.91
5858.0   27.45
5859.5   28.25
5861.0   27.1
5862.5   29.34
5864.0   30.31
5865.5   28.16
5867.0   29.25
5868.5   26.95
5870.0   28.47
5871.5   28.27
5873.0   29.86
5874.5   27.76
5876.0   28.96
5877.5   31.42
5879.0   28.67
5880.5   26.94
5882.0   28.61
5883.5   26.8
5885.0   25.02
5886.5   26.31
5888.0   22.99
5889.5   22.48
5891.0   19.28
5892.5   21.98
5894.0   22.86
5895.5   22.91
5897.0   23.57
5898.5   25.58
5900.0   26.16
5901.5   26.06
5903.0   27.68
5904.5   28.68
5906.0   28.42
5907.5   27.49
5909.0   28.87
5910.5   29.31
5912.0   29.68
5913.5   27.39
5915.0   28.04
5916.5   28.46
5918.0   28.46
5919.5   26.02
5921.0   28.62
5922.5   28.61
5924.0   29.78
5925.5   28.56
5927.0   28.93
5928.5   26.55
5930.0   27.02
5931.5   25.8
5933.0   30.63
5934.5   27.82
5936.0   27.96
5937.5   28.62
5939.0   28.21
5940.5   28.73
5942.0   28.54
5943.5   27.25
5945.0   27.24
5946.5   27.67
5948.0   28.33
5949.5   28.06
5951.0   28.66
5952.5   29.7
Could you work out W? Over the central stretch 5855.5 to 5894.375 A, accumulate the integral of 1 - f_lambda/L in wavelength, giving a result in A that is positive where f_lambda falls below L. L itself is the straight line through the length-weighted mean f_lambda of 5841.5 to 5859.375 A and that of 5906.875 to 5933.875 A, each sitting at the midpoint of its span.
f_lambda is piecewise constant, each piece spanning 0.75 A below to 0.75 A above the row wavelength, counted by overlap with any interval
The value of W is 2.1 A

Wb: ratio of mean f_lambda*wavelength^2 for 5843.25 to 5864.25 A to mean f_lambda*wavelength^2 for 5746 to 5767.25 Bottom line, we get 1.04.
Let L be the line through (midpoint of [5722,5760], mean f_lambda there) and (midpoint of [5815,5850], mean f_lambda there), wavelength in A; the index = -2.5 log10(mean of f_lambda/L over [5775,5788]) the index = 0.03 mag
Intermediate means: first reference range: 28.8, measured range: 28.2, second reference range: 29.2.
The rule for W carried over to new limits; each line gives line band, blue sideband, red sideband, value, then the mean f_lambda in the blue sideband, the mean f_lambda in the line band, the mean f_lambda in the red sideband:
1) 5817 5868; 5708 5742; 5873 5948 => -2.6 A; 28.3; 29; 27.2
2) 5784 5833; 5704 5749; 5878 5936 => -2.4 A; 28.3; 29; 26.8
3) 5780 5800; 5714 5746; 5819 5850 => 0.5 A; 28.7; 28.3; 29.3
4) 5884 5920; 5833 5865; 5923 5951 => 3.0 A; 28.8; 26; 28.1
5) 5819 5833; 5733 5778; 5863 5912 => -0.9 A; 28.9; 29.6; 26.8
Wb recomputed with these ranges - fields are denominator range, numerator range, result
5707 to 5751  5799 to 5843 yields 1.06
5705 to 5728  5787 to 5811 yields 1.07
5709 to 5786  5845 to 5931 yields 1.01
